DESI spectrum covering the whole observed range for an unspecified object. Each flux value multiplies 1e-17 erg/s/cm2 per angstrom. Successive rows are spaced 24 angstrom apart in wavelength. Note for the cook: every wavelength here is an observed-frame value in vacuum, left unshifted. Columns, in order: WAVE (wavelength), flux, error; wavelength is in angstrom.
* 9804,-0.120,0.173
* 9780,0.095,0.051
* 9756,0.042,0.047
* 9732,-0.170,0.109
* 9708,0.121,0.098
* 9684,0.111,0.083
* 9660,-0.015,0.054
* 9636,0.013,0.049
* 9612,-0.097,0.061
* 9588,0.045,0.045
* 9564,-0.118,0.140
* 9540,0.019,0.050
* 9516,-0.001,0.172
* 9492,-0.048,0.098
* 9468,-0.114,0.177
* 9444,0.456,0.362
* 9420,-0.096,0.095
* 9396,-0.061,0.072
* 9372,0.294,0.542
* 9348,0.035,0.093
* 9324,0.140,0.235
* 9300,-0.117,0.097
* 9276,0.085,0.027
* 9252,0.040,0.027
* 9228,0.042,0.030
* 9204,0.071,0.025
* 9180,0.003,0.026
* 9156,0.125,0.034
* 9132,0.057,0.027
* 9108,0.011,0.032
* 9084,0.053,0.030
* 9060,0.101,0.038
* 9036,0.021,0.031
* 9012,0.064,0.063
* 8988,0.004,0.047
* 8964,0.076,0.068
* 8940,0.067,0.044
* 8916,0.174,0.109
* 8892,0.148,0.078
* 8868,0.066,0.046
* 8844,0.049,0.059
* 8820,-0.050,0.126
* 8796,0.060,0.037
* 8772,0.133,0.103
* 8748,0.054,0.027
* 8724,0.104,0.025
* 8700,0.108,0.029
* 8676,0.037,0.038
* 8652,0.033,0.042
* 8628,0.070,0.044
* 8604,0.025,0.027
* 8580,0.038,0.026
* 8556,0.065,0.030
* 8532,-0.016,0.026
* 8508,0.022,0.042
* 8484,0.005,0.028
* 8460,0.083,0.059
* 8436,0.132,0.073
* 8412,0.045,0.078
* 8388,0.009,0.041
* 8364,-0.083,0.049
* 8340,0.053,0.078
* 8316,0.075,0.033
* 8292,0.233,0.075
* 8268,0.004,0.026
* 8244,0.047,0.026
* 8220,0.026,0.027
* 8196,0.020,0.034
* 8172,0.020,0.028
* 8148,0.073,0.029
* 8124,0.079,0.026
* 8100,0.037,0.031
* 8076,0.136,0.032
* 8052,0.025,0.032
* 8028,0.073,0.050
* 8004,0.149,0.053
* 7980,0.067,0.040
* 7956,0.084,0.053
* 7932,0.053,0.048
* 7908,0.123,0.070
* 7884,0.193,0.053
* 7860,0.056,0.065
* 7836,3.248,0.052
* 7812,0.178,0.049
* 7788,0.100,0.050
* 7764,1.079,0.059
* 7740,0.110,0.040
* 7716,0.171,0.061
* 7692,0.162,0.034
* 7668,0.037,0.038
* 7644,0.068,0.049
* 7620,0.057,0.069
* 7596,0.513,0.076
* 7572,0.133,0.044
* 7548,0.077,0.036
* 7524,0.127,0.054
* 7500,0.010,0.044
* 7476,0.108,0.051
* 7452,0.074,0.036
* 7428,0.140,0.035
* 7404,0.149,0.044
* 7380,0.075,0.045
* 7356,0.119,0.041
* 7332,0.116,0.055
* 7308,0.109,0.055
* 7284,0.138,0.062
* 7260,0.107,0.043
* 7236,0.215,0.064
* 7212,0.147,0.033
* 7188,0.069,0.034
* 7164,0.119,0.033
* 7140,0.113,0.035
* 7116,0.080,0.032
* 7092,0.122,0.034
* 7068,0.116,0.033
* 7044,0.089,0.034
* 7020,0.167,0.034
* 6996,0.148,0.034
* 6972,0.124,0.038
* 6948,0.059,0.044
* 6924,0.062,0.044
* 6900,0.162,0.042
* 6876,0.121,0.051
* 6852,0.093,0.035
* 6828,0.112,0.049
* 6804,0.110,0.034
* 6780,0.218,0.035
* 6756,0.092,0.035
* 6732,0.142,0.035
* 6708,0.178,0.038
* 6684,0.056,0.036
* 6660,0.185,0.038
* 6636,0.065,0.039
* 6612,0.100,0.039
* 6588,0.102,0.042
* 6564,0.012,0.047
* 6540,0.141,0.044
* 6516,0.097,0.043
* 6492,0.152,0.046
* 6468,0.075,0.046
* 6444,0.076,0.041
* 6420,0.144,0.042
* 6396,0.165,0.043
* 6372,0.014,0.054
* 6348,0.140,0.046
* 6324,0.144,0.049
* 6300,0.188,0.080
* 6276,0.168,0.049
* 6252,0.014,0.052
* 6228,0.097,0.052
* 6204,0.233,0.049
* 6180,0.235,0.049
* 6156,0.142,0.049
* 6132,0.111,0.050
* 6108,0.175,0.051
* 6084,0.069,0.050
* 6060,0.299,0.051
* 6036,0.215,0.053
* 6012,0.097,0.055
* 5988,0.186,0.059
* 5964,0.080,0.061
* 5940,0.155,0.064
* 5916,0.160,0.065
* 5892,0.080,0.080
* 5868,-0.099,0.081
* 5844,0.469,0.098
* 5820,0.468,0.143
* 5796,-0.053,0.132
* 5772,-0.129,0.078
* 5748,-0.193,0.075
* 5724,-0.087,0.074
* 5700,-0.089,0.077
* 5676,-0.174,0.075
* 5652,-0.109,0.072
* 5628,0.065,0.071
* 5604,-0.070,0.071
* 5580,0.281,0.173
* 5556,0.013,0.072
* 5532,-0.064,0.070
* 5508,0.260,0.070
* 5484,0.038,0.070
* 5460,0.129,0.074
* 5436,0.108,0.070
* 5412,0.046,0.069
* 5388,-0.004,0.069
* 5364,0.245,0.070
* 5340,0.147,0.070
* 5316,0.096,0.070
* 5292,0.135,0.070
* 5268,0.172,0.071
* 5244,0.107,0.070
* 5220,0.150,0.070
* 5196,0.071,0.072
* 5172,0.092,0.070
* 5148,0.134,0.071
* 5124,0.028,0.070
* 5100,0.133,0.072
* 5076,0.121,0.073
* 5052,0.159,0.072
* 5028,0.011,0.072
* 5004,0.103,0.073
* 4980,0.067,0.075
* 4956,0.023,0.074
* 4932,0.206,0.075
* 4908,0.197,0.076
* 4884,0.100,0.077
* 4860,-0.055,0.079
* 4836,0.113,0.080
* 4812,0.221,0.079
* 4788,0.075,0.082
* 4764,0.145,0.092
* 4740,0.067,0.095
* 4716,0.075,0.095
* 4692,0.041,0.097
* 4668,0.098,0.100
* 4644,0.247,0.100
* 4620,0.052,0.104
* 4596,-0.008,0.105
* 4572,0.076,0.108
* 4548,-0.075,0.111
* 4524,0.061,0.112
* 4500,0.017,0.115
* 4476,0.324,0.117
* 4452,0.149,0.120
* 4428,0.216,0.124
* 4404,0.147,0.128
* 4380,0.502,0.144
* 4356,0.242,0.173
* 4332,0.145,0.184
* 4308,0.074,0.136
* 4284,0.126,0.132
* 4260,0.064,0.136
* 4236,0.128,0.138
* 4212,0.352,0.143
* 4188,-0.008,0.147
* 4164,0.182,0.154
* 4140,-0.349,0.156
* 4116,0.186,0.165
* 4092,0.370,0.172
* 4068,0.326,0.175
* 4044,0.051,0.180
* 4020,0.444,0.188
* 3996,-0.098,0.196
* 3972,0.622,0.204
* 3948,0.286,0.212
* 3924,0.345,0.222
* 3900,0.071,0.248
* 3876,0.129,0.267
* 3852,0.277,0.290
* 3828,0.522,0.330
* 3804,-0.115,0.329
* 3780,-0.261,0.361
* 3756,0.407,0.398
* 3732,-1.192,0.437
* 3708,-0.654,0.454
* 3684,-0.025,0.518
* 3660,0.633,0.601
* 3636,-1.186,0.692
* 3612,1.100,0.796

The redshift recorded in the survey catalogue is 0.56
